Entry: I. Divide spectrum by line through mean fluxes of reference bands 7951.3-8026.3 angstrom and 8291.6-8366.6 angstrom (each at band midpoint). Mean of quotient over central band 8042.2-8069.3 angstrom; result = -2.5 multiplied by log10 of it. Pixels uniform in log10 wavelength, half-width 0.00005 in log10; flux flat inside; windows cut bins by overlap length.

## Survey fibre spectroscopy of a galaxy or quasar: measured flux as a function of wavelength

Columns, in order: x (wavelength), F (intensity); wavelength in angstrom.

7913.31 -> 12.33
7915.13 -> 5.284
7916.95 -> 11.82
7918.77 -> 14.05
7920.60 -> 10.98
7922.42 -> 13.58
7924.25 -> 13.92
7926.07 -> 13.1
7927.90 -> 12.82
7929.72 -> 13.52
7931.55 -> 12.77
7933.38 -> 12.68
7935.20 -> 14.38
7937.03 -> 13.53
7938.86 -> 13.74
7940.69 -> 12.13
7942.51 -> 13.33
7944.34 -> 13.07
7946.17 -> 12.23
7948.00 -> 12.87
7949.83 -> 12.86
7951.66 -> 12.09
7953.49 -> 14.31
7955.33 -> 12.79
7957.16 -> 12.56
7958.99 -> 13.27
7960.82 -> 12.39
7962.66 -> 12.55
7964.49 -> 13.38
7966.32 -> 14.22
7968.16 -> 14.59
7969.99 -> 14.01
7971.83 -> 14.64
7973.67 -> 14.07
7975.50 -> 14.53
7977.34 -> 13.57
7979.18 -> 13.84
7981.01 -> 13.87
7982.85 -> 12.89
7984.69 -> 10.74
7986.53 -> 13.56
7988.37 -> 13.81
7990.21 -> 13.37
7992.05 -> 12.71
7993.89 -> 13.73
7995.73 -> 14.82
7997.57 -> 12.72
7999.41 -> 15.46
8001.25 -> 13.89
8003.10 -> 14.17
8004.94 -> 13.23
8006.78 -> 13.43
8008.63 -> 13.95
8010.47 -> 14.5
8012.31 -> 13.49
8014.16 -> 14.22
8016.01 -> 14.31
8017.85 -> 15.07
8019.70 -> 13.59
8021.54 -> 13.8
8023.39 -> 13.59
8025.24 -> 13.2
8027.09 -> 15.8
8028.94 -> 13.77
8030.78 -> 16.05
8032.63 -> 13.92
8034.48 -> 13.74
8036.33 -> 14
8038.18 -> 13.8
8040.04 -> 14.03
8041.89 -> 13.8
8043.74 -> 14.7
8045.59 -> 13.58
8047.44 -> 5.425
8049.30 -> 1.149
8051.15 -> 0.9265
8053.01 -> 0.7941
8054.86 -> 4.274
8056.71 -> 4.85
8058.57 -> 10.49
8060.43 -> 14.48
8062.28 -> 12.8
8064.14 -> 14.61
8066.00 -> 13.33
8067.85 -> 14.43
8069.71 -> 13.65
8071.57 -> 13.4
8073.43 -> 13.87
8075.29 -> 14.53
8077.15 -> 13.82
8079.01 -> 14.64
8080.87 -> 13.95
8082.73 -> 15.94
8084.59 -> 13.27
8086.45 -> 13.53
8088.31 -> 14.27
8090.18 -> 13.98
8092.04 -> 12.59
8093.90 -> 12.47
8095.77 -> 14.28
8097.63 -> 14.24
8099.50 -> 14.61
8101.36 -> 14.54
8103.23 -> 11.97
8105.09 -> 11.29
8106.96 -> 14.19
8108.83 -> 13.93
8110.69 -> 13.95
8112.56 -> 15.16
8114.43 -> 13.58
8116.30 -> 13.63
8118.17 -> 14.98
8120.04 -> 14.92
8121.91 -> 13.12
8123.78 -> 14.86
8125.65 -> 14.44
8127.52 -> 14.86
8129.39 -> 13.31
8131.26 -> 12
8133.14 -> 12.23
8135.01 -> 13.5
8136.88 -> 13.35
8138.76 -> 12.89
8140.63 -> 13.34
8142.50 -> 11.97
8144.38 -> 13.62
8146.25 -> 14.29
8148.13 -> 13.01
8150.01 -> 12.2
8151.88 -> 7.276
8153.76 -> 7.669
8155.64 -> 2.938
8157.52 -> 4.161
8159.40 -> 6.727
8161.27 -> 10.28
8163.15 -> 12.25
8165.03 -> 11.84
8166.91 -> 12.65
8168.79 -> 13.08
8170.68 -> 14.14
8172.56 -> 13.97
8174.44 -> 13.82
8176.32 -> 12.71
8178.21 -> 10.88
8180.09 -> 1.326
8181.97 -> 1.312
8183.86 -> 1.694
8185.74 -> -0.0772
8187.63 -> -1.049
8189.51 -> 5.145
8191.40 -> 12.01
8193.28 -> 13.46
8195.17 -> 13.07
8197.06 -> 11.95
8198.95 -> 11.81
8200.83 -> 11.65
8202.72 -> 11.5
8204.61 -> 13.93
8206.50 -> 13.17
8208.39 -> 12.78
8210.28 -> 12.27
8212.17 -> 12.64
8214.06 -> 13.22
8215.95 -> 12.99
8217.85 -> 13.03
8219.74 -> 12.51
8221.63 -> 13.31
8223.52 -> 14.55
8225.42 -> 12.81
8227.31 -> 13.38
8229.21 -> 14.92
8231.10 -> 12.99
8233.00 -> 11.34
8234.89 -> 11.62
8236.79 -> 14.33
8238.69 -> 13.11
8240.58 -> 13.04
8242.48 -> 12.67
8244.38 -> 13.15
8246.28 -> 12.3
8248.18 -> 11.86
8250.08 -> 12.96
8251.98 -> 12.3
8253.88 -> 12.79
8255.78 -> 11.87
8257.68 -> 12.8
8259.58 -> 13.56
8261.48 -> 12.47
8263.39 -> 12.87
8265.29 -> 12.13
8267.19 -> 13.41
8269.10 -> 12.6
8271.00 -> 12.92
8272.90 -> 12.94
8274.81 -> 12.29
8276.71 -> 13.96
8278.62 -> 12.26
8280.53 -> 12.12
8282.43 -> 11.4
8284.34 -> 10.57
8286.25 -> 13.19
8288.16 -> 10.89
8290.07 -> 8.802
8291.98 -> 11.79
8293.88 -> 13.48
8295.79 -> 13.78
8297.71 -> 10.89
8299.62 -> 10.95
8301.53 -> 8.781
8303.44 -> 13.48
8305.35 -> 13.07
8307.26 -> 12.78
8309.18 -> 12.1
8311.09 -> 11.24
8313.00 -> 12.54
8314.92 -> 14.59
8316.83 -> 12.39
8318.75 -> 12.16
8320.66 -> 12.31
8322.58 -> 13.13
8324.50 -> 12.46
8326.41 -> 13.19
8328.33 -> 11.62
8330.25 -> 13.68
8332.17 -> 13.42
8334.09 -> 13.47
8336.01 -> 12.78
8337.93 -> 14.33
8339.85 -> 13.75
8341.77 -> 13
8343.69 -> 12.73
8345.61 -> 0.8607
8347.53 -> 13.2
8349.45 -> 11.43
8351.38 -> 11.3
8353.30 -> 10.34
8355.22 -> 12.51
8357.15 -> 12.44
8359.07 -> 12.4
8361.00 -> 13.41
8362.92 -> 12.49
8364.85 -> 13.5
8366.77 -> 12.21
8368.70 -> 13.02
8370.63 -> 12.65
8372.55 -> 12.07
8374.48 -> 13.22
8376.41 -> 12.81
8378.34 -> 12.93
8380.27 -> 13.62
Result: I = 0.41 mag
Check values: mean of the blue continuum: 13.6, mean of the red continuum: 12.3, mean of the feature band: 9.19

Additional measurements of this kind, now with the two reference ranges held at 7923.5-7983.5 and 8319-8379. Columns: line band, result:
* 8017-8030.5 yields -0.08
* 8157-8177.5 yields 0.11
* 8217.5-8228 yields -0.05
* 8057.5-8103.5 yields -0.06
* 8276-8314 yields 0.05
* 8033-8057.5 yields 0.41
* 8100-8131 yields -0.08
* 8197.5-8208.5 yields 0.02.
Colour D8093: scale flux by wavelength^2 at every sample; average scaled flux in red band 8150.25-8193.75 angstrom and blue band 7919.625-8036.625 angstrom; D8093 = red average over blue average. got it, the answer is 0.6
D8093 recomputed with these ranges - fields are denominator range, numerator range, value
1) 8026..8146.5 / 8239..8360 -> 1.01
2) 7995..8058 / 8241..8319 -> 1.09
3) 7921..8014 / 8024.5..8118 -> 0.96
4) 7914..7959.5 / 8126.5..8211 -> 0.87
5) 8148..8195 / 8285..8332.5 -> 1.48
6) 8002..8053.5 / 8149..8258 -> 0.92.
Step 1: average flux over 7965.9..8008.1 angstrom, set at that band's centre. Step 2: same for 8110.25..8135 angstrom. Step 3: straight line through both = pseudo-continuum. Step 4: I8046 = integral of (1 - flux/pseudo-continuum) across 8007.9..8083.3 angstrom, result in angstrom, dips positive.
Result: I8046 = 7.8 angstrom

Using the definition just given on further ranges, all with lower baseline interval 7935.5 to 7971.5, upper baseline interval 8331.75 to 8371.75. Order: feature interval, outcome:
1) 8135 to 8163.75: 5.00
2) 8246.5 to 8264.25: -0.29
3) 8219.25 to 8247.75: -1.38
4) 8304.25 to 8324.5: -0.65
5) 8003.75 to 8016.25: -0.78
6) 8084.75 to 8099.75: -1.00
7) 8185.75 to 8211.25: 4.15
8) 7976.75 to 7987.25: 0.06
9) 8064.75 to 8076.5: -0.91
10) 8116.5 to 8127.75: -1.50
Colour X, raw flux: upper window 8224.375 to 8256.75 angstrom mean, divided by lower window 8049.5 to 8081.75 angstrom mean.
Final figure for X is 1.18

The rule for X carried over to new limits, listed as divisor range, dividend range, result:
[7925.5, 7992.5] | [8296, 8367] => 0.92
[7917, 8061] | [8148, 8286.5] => 0.89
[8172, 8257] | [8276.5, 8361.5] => 1.07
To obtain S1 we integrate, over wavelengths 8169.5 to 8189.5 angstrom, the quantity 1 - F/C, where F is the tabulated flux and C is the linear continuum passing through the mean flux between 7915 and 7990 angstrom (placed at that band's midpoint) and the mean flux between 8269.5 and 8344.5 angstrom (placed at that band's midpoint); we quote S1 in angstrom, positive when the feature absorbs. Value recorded 9.2 angstrom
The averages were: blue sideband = 13.1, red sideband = 12.4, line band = 6.86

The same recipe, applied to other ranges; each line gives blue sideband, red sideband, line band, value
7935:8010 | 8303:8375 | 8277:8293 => 1.34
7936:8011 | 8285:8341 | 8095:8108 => -0.51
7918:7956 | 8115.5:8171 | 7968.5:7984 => -1.25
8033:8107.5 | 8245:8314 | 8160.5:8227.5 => 7.56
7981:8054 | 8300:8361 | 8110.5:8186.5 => 7.99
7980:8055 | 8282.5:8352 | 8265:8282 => -0.83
